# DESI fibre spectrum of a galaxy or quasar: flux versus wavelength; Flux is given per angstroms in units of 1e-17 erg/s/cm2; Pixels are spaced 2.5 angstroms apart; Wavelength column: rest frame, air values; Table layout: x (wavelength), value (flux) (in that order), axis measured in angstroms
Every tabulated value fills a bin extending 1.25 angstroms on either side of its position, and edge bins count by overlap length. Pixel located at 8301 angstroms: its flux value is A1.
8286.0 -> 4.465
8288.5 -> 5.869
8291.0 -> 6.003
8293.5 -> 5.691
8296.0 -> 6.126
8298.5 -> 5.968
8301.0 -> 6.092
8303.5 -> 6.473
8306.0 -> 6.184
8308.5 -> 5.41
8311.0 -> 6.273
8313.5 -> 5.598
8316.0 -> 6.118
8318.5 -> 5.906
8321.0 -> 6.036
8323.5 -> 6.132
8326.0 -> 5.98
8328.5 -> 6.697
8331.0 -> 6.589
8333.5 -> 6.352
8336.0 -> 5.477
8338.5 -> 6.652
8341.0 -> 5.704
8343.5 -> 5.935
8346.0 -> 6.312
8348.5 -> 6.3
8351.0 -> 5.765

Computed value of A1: 6.092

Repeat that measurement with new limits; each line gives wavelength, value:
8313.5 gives 5.598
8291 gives 6.003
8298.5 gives 5.968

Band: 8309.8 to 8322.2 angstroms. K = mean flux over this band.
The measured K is 5.98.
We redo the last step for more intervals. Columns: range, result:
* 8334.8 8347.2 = 6.02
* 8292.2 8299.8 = 5.93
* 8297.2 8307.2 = 6.18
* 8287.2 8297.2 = 5.91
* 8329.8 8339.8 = 6.26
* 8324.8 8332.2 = 6.42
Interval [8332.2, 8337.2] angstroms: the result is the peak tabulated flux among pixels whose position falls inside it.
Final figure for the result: 6.352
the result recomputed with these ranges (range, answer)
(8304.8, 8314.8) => 6.273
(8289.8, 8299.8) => 6.126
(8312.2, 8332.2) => 6.697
